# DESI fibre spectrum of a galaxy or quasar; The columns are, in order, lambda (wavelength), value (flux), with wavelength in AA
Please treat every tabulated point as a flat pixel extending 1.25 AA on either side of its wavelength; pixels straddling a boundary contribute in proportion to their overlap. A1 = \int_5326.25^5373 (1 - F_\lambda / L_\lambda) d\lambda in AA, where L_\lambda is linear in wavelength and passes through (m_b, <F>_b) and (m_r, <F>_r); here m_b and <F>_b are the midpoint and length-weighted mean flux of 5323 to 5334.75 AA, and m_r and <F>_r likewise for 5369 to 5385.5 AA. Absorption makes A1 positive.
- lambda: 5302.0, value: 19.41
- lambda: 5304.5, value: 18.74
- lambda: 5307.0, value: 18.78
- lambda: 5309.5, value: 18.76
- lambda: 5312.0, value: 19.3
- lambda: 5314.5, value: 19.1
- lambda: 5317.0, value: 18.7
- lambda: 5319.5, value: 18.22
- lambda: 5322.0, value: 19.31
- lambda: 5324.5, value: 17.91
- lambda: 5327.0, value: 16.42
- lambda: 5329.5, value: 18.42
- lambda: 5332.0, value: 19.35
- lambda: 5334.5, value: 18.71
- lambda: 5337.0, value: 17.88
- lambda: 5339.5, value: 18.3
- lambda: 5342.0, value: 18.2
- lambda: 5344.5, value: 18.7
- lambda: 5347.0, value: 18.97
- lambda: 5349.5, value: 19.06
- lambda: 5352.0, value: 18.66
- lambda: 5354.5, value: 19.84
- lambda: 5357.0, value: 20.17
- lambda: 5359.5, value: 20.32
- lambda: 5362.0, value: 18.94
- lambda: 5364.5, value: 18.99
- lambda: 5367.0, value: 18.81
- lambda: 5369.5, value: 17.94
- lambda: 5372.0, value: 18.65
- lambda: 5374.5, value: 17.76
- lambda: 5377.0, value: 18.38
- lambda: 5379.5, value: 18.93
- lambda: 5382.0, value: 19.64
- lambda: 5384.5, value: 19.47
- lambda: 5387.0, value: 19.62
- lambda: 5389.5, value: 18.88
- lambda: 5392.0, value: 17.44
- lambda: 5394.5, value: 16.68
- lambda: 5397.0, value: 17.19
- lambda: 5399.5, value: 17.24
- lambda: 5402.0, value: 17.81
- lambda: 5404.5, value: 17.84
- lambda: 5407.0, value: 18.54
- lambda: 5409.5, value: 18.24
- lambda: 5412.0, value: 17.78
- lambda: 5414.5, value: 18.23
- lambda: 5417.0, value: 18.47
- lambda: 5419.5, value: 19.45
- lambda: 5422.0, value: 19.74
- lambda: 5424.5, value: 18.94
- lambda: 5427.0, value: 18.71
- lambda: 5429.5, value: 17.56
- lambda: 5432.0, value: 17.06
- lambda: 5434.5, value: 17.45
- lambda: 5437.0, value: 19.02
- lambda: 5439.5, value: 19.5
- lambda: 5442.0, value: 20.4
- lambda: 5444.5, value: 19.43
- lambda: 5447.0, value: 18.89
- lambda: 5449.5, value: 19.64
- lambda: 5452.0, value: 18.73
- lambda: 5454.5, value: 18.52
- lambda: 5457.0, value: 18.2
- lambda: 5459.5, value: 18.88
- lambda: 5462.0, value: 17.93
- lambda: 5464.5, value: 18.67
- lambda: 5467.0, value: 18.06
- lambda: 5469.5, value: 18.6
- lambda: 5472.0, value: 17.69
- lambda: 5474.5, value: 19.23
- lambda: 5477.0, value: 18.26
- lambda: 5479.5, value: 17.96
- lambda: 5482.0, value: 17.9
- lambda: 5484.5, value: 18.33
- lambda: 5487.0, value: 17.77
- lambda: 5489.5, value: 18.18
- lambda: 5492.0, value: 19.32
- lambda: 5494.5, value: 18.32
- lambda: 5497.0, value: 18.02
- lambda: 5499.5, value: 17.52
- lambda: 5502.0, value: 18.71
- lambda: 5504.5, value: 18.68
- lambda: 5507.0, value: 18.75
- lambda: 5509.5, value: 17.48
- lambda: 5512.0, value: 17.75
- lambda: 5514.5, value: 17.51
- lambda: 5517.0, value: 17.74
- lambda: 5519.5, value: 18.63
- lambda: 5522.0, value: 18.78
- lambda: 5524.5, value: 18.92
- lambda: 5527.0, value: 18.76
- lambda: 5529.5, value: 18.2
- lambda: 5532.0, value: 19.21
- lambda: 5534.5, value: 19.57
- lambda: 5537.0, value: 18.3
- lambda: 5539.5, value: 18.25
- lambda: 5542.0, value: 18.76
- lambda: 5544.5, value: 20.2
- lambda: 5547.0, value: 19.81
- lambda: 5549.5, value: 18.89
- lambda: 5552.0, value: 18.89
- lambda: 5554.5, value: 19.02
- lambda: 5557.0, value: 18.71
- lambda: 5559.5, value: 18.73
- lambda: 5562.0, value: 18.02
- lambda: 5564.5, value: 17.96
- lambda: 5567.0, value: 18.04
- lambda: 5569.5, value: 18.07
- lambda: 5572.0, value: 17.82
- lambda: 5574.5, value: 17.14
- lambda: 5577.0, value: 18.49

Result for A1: -1.0 AA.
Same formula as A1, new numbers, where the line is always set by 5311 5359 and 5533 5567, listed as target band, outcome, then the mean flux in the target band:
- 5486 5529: 1.19 AA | 18.3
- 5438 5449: -0.45 AA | 19.5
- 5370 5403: 0.82 AA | 18.3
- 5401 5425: 0.33 AA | 18.5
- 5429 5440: 0.41 AA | 18.1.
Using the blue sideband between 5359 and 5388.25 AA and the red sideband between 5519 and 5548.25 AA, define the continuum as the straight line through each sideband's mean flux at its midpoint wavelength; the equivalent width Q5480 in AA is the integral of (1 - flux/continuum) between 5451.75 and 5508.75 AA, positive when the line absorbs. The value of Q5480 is 1.8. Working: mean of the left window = 18.9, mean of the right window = 19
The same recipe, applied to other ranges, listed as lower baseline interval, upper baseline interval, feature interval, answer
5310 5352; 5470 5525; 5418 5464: -1.1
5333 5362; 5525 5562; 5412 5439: 0.7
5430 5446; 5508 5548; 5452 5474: 0.4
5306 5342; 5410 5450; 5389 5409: 1.1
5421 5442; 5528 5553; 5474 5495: 0.5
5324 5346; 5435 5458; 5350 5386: -1.1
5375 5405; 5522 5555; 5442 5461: -0.4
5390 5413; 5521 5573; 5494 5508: 0.0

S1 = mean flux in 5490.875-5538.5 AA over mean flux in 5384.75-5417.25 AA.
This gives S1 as 1.0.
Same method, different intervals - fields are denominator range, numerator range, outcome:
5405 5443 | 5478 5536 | 0.99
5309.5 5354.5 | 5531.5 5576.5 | 1.00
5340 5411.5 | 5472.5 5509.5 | 0.98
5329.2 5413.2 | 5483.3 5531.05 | 0.98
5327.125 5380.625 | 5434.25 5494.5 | 0.99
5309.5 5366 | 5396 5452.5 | 0.99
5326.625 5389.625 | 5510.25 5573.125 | 0.99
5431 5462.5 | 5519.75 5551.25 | 1.01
